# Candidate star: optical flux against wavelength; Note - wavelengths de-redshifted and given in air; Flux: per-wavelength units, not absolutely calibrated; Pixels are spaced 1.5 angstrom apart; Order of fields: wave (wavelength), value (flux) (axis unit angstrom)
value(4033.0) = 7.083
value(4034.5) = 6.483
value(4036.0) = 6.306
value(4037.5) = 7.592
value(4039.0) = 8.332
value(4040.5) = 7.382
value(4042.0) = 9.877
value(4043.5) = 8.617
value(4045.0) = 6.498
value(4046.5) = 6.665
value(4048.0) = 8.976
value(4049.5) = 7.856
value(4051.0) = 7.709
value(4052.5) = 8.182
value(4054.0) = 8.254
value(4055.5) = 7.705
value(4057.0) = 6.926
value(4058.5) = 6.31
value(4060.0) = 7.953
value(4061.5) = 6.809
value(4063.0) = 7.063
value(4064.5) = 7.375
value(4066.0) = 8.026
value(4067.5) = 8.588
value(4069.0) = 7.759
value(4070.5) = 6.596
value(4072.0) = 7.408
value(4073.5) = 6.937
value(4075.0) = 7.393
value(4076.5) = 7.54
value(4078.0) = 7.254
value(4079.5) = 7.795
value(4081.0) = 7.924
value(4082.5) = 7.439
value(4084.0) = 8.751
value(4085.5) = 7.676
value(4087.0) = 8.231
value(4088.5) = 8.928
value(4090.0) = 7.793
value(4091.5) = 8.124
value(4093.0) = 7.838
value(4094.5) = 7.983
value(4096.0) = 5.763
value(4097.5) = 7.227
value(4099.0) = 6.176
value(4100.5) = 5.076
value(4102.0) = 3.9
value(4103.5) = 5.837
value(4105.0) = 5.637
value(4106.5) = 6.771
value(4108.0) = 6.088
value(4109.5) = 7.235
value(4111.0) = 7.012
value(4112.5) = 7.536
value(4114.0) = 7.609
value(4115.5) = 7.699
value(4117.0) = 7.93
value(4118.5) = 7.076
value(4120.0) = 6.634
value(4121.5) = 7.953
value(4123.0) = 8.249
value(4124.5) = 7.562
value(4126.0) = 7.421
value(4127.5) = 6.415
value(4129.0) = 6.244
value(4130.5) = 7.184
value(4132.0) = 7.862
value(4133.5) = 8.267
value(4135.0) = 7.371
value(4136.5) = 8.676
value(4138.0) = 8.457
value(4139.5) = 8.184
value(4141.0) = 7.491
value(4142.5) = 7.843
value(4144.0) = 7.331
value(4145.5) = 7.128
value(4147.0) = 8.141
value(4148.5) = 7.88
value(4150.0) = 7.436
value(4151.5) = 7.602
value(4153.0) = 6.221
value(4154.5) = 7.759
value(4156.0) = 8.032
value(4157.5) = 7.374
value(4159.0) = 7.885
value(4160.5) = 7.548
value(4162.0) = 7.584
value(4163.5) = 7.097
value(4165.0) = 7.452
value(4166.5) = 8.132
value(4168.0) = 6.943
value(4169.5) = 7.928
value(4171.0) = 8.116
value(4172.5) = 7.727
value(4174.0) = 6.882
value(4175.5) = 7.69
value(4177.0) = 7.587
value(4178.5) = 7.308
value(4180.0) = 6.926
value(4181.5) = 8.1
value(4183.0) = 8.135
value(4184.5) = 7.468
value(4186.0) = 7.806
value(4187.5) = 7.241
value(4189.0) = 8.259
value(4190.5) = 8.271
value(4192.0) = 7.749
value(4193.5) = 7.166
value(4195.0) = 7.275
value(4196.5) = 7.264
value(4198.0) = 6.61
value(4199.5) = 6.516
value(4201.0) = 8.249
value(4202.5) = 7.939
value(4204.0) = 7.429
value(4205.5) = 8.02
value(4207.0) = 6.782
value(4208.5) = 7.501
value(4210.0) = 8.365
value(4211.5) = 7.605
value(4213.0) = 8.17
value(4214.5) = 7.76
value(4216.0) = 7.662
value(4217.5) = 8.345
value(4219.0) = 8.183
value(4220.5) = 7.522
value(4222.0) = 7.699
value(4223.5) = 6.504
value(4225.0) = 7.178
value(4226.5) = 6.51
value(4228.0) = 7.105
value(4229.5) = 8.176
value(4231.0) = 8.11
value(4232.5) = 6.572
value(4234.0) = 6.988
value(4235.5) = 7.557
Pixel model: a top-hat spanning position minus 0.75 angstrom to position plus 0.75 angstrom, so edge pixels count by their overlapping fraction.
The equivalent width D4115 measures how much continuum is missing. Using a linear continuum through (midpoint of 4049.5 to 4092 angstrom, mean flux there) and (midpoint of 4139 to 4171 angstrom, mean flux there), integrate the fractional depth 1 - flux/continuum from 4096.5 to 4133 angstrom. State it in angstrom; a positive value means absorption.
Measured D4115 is 3.68 angstrom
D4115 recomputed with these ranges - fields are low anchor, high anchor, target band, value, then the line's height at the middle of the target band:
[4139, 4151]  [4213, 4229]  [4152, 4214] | 0.1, 7.58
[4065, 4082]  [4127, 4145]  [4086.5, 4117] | 2.6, 7.59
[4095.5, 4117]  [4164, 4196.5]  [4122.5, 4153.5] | -2.8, 6.95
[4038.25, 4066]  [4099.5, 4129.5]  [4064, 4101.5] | -1.1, 7.26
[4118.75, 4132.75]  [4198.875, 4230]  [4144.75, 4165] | -0.4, 7.37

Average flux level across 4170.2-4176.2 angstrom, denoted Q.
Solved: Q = 7.61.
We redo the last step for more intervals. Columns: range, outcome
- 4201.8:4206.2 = 7.79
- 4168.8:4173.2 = 7.93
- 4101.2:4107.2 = 5.52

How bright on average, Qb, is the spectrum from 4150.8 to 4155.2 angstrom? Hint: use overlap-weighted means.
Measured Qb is 7.18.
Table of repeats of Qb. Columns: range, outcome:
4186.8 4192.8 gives 7.88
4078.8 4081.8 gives 7.85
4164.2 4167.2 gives 7.77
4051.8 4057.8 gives 7.75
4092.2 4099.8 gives 6.99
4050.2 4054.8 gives 8.04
